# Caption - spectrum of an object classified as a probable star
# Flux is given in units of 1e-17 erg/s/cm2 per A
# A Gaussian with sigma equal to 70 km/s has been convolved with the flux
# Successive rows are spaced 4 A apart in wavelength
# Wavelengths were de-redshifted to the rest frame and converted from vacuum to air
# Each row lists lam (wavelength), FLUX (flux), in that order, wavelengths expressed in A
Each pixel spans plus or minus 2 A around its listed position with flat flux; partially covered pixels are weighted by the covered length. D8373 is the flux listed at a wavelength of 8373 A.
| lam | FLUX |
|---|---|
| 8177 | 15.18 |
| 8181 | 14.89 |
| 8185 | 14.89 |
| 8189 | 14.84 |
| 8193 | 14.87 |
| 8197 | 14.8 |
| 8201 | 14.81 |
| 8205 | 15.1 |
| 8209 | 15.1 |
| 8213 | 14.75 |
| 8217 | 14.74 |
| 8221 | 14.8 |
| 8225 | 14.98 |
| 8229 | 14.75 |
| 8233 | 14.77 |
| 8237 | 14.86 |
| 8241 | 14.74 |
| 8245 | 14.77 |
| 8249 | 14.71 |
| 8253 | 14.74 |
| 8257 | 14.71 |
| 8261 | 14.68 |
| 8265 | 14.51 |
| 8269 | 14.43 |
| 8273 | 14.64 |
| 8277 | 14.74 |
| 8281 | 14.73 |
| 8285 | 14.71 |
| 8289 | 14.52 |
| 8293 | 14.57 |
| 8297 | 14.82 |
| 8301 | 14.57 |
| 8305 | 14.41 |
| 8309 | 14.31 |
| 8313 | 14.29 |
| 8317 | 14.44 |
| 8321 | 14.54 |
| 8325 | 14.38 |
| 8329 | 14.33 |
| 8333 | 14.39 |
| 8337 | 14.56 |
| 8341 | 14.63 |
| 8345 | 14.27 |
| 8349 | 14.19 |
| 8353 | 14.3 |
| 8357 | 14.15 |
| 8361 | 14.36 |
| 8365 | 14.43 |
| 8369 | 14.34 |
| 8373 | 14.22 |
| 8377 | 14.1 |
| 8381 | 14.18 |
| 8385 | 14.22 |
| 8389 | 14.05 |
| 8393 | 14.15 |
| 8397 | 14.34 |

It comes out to 14.22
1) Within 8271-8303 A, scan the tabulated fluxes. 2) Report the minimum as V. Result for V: 14.52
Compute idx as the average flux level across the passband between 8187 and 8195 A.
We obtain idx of 14.9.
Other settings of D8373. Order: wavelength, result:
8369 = 14.34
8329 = 14.33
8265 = 14.51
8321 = 14.54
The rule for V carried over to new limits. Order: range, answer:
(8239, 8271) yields 14.43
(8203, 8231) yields 14.74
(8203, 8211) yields 15.1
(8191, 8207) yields 14.8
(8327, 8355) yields 14.19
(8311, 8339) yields 14.29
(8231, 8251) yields 14.71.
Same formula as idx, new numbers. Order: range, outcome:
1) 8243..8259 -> 14.7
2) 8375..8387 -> 14.2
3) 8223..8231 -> 14.9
